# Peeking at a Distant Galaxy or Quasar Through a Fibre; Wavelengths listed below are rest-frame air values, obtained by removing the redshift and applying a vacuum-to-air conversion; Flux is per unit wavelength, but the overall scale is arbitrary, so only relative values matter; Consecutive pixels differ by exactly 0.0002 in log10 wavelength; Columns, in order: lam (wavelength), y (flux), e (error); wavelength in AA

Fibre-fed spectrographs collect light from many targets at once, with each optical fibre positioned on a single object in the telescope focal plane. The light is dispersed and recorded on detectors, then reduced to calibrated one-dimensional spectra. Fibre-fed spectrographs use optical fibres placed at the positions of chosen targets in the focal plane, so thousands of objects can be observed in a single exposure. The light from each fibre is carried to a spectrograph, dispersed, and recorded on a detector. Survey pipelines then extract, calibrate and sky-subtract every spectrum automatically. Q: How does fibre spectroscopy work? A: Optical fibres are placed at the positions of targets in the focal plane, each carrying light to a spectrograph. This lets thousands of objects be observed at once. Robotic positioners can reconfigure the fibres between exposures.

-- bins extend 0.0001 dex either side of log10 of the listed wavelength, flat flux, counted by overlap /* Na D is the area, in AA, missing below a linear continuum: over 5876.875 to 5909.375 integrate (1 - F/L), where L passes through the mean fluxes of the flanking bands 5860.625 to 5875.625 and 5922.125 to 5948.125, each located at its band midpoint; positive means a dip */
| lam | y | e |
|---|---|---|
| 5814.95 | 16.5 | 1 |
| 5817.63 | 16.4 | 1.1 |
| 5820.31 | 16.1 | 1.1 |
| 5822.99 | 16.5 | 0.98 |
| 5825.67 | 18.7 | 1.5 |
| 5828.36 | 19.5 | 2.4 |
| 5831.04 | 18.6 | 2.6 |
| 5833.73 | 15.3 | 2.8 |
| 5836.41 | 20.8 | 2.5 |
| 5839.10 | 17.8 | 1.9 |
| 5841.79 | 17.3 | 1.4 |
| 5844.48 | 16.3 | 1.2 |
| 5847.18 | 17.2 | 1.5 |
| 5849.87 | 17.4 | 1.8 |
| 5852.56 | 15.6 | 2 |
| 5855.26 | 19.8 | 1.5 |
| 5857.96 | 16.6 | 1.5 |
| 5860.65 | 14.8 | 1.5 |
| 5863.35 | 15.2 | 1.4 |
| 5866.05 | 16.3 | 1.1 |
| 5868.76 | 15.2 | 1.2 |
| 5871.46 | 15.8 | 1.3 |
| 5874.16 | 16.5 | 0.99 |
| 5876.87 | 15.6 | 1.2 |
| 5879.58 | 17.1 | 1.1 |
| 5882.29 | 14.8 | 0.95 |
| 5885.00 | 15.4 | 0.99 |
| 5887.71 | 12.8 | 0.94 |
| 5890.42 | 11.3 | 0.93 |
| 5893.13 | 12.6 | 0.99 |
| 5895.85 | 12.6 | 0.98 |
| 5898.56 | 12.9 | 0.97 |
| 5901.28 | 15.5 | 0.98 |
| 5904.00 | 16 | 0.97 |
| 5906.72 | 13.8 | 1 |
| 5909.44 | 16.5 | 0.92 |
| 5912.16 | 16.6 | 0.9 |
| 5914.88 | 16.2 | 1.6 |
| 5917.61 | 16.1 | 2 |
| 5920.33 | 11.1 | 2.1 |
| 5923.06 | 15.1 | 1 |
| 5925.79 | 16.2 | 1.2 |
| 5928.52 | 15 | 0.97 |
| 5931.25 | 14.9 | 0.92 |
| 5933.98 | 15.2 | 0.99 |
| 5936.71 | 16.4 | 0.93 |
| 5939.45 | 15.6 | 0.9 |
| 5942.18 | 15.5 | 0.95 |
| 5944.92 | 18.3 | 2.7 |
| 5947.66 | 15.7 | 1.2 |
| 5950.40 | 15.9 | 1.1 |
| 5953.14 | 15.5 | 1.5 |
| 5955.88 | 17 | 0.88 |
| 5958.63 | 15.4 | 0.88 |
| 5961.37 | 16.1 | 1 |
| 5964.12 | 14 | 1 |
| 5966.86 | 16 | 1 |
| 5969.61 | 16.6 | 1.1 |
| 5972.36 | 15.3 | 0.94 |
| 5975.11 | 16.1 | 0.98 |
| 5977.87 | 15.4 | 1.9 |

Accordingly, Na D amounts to 3.1 AA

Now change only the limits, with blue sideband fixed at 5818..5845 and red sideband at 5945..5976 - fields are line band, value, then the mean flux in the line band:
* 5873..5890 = 1.86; 15.1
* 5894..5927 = 3.45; 14.8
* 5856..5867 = 0.85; 15.9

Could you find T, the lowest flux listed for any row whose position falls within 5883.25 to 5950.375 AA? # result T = 11.1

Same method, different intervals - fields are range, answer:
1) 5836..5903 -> 11.3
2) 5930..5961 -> 14.9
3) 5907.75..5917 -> 16.2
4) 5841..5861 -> 14.8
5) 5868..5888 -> 12.8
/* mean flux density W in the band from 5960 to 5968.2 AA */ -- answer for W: 15.4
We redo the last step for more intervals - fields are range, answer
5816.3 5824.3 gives 16.3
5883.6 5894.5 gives 13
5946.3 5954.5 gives 15.7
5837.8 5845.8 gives 17.1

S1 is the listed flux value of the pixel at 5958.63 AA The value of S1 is 15.4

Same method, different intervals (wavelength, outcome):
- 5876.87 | 15.6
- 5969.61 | 16.6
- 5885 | 15.4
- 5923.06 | 15.1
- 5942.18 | 15.5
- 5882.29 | 14.8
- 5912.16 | 16.6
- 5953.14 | 15.5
